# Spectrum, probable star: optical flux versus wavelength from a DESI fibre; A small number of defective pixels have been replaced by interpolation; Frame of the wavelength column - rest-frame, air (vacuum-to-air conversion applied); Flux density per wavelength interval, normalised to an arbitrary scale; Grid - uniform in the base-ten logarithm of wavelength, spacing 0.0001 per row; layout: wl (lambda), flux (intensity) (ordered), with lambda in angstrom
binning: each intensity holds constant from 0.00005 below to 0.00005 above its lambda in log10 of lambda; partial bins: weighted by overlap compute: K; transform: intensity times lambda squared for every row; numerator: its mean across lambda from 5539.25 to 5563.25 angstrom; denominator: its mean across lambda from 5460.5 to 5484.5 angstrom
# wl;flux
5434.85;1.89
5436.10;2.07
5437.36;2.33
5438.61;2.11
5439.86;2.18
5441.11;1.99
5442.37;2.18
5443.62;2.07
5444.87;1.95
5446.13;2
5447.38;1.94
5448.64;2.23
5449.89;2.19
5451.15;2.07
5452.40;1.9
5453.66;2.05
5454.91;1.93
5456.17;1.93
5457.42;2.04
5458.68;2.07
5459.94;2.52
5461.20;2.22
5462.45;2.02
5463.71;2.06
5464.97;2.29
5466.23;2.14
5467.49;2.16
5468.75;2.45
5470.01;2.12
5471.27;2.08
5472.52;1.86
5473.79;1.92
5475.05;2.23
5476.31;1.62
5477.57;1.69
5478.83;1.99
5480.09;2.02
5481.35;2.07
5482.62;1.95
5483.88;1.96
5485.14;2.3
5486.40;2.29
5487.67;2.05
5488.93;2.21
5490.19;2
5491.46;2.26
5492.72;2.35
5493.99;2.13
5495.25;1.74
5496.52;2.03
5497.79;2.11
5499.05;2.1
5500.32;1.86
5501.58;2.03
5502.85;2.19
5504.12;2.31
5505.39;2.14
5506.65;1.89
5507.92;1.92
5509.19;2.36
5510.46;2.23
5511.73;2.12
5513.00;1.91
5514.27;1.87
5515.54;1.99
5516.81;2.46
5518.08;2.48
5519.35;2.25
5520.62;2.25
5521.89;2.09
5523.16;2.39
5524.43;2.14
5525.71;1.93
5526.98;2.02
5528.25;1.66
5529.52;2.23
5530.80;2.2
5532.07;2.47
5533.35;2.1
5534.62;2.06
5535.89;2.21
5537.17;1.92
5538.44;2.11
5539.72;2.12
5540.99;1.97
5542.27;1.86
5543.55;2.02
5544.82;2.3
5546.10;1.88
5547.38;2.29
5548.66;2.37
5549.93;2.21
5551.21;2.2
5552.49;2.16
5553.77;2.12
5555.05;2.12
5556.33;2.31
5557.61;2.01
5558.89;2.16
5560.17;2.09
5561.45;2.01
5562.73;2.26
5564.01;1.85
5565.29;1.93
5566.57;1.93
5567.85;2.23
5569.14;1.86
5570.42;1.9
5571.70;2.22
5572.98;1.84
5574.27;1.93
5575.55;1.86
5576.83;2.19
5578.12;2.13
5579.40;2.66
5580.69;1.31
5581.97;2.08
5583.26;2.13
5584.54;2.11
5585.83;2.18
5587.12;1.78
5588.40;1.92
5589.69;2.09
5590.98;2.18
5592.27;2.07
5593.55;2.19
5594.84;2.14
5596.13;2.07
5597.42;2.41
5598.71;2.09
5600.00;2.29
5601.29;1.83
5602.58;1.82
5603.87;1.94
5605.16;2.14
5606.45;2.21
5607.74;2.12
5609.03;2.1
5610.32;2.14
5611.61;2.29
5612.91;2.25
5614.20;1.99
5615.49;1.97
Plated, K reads 1.1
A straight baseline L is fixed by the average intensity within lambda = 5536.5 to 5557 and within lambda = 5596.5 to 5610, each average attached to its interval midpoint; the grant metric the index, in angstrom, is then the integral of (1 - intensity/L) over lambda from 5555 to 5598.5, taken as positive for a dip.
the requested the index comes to 0.93 angstrom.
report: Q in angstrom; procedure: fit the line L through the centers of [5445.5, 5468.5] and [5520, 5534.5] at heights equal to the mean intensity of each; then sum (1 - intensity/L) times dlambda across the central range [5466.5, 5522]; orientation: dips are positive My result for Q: 0.7 angstrom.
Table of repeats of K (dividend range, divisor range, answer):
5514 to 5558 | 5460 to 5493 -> 1.04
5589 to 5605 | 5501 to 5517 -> 1.03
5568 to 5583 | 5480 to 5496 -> 0.99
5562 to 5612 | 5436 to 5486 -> 1.04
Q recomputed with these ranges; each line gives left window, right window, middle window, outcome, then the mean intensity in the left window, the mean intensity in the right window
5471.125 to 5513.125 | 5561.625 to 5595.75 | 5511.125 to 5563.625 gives -2.1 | 2.06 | 2.04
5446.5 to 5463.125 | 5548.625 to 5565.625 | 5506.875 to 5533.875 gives -0.4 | 2.08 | 2.12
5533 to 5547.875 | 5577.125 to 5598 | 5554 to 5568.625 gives 0.0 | 2.07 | 2.09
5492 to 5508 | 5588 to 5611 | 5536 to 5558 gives -0.4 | 2.07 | 2.1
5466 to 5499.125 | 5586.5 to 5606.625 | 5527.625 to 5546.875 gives -0.1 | 2.07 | 2.07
